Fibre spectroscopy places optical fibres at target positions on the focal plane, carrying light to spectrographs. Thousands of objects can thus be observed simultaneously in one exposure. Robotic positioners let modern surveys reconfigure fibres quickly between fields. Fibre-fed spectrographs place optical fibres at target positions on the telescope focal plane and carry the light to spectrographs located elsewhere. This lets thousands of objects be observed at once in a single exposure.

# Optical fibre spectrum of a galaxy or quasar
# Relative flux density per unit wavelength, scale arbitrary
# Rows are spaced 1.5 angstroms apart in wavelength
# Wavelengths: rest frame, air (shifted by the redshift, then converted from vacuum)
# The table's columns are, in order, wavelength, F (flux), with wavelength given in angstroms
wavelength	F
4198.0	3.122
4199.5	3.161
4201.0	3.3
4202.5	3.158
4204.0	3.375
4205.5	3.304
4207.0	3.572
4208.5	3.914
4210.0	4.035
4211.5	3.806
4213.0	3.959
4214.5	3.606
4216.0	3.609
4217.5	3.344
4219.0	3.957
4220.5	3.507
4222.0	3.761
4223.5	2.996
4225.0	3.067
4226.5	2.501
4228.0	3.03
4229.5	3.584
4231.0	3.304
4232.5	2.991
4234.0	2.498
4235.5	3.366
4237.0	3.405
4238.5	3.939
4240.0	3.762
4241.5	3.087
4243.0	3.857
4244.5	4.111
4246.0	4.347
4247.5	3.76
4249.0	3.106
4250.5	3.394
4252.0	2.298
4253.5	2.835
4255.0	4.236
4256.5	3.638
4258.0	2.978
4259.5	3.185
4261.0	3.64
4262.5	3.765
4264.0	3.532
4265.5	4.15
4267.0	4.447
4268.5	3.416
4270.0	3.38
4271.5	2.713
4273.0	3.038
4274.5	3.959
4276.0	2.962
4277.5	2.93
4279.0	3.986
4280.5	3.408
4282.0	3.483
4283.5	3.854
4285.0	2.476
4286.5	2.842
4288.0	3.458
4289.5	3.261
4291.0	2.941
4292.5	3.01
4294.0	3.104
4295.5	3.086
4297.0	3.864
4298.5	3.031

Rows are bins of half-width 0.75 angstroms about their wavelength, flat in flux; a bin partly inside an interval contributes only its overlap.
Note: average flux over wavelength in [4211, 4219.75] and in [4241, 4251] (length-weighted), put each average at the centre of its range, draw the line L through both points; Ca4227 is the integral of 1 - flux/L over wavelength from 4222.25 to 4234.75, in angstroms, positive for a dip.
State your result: 2.3 angstroms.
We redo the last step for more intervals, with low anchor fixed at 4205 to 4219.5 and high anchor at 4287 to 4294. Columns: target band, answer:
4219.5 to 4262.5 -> 1.6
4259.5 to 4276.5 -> -1.2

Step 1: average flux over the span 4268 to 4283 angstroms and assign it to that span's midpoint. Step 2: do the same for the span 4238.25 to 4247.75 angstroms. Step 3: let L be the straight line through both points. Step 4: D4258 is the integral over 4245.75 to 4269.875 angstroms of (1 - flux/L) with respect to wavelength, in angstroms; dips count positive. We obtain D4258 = 0.5 angstroms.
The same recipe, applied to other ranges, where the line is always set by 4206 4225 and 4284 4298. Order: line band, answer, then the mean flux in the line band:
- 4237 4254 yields -0.3 angstroms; 3.51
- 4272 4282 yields -0.5 angstroms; 3.37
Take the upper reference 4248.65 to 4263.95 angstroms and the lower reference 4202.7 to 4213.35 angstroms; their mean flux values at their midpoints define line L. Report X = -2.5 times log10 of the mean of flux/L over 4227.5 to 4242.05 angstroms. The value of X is 0.055 mag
